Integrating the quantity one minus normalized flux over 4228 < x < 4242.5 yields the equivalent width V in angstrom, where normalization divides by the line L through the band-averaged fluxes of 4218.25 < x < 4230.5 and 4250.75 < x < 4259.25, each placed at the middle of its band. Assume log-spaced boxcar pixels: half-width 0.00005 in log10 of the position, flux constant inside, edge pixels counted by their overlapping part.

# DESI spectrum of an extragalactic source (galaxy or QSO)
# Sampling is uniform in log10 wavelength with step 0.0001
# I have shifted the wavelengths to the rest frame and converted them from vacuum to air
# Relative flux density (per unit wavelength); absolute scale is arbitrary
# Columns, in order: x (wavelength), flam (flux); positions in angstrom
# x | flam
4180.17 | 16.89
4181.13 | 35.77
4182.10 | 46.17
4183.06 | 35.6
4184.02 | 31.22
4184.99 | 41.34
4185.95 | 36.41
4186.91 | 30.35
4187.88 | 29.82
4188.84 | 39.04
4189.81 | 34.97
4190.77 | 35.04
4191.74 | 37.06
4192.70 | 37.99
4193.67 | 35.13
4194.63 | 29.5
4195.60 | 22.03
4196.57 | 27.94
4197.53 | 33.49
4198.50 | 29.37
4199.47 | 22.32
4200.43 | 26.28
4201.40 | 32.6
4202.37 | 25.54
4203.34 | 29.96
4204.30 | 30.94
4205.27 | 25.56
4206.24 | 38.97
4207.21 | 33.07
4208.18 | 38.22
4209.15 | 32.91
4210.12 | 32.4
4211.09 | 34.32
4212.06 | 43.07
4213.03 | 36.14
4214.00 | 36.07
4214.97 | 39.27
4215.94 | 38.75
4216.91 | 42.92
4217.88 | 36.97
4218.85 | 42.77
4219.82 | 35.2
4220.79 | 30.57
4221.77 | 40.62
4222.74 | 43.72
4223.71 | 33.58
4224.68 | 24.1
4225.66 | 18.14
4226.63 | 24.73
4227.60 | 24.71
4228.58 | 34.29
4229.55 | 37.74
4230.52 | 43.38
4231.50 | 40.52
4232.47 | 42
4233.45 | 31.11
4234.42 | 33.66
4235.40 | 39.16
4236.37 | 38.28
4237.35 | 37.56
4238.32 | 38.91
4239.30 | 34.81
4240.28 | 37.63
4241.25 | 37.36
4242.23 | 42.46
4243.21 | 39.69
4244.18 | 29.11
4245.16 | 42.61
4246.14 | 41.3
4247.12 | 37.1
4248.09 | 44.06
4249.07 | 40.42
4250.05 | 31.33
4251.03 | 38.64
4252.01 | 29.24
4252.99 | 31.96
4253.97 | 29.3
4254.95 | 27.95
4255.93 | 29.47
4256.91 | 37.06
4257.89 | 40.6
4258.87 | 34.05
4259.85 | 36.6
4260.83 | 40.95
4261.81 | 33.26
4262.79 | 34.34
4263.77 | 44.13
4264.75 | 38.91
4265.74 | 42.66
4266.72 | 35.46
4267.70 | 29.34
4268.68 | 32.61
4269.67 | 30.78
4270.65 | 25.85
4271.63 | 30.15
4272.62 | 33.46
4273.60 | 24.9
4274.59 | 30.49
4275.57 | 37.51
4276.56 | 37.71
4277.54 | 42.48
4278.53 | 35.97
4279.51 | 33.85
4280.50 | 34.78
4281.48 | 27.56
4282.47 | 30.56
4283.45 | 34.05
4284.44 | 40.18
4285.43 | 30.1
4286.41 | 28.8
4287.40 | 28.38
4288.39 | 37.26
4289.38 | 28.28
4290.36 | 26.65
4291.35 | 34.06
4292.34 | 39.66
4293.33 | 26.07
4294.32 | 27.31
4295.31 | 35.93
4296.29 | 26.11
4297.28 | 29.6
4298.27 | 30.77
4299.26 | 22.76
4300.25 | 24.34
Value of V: -2.1 angstrom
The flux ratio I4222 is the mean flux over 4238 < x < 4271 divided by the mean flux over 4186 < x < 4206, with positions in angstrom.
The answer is 1.2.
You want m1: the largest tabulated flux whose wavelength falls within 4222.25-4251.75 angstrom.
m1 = 44.06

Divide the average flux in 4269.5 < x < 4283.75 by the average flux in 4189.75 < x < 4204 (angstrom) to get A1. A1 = 1.1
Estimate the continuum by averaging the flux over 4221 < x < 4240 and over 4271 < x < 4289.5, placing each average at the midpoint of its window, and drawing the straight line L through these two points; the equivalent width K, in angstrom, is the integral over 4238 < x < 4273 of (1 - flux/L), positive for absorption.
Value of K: -1.8 angstrom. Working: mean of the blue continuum 34.7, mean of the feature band 35.6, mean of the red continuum 33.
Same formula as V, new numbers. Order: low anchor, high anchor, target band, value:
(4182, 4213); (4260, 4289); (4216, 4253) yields -3.02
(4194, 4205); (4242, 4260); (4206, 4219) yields -3.12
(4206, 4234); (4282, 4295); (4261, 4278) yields -0.89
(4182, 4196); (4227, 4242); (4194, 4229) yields 3.05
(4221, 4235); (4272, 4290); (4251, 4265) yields -0.67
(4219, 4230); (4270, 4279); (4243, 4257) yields -1.13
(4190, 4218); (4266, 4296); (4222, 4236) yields -0.37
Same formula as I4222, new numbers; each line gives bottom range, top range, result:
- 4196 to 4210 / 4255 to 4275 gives 1.12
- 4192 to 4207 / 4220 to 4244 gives 1.18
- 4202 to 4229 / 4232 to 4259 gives 1.07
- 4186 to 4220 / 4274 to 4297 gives 0.97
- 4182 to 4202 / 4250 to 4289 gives 1.03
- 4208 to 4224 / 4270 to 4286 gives 0.88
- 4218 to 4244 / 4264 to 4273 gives 0.94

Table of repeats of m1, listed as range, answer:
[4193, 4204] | 35.13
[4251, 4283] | 44.13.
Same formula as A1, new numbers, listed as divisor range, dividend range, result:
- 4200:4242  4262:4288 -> 0.96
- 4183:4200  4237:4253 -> 1.15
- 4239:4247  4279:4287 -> 0.85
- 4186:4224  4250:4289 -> 0.99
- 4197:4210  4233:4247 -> 1.22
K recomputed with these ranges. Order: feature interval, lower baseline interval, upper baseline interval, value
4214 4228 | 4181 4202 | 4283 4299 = -0.7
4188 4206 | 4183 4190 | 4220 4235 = 1.9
